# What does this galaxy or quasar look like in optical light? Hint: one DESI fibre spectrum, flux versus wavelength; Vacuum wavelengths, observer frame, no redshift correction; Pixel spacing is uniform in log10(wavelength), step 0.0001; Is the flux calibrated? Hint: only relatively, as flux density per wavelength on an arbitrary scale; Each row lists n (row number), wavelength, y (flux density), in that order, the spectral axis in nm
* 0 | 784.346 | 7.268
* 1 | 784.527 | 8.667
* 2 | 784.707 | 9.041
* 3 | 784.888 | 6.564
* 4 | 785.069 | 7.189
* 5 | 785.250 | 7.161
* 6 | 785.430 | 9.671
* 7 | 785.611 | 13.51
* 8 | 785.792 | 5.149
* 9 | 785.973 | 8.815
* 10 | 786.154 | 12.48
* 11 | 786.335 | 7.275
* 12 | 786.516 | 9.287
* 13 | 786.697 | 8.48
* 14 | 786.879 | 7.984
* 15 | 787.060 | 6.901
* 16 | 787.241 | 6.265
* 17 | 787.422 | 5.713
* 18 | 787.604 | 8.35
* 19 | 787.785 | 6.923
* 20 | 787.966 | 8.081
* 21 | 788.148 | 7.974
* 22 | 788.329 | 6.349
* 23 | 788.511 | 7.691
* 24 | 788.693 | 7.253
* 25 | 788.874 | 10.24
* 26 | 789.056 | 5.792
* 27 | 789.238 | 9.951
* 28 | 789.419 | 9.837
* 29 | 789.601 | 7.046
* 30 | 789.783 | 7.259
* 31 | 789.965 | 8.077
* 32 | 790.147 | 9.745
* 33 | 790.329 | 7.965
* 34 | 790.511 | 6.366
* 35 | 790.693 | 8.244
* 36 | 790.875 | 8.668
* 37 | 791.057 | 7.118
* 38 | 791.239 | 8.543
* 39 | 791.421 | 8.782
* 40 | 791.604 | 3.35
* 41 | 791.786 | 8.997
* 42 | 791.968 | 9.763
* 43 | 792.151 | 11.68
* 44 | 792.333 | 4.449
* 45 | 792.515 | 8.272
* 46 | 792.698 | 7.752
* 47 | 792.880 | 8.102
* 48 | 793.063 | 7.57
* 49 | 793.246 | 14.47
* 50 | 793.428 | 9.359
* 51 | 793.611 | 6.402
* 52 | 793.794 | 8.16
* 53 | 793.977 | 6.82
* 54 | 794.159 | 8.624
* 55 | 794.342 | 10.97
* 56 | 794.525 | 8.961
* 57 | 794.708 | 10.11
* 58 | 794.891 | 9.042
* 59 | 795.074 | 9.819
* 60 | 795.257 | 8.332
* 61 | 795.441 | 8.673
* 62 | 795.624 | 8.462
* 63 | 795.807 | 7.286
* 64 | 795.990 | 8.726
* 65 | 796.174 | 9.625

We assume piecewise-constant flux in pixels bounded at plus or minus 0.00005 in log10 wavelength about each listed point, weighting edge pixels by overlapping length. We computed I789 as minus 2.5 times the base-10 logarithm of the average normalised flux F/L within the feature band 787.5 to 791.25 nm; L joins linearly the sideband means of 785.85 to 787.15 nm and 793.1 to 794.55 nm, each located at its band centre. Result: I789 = 0.117 mag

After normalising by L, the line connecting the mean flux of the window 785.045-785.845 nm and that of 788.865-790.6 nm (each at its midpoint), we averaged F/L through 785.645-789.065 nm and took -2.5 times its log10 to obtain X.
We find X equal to 0.08 mag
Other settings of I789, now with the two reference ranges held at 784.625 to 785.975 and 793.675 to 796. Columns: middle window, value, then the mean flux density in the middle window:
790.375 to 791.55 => 0.103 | 7.81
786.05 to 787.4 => 0.021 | 8.25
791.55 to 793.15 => 0.101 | 7.88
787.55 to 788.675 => 0.130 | 7.51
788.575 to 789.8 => 0.035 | 8.24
